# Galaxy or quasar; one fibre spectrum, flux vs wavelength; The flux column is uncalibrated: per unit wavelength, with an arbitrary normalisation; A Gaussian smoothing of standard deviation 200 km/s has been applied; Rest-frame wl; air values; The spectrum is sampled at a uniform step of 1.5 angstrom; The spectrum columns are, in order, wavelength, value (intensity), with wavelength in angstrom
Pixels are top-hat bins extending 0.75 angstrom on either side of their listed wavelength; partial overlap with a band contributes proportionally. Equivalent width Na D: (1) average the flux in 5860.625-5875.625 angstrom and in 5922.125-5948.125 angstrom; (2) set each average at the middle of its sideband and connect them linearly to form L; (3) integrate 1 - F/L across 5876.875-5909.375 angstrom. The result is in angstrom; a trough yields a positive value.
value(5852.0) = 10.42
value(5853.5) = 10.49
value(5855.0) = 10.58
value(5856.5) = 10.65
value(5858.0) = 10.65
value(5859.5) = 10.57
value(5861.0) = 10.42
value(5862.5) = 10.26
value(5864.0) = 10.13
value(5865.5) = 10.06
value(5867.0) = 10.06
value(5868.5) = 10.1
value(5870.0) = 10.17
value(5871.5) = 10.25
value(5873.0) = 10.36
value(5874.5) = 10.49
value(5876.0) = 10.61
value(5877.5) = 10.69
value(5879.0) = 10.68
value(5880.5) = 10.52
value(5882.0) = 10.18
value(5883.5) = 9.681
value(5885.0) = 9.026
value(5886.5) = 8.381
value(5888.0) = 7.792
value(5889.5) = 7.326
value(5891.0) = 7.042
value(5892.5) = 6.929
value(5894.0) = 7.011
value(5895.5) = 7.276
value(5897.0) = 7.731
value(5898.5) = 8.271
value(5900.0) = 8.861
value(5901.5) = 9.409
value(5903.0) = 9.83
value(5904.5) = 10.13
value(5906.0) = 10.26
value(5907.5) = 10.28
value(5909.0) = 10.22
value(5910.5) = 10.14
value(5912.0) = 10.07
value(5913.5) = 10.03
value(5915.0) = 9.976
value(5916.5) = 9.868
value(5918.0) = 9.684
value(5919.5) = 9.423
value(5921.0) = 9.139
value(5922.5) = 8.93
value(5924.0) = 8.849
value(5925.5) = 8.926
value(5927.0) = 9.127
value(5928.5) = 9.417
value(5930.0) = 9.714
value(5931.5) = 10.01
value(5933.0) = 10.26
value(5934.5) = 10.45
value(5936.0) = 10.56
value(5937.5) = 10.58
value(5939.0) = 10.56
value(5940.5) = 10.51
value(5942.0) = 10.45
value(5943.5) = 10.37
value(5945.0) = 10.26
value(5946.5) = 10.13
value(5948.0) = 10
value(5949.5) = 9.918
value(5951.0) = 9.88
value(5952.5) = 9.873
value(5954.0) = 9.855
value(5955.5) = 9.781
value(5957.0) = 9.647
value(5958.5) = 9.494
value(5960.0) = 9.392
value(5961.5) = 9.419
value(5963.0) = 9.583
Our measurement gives 3.77 angstrom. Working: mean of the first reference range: 10.2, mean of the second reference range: 9.96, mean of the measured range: 8.96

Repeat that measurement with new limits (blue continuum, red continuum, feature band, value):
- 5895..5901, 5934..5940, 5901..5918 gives -2.29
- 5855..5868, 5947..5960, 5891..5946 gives 2.68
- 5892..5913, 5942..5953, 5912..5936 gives -0.19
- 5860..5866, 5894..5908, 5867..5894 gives 0.86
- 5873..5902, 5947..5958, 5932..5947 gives -1.18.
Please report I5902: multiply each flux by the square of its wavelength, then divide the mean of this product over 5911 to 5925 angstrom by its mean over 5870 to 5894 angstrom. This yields 1.0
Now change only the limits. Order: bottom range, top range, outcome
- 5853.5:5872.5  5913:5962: 0.98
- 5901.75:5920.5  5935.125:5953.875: 1.04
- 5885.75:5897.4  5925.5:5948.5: 1.38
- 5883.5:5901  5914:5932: 1.21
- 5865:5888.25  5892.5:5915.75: 0.93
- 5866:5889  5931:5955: 1.06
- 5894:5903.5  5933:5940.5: 1.27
